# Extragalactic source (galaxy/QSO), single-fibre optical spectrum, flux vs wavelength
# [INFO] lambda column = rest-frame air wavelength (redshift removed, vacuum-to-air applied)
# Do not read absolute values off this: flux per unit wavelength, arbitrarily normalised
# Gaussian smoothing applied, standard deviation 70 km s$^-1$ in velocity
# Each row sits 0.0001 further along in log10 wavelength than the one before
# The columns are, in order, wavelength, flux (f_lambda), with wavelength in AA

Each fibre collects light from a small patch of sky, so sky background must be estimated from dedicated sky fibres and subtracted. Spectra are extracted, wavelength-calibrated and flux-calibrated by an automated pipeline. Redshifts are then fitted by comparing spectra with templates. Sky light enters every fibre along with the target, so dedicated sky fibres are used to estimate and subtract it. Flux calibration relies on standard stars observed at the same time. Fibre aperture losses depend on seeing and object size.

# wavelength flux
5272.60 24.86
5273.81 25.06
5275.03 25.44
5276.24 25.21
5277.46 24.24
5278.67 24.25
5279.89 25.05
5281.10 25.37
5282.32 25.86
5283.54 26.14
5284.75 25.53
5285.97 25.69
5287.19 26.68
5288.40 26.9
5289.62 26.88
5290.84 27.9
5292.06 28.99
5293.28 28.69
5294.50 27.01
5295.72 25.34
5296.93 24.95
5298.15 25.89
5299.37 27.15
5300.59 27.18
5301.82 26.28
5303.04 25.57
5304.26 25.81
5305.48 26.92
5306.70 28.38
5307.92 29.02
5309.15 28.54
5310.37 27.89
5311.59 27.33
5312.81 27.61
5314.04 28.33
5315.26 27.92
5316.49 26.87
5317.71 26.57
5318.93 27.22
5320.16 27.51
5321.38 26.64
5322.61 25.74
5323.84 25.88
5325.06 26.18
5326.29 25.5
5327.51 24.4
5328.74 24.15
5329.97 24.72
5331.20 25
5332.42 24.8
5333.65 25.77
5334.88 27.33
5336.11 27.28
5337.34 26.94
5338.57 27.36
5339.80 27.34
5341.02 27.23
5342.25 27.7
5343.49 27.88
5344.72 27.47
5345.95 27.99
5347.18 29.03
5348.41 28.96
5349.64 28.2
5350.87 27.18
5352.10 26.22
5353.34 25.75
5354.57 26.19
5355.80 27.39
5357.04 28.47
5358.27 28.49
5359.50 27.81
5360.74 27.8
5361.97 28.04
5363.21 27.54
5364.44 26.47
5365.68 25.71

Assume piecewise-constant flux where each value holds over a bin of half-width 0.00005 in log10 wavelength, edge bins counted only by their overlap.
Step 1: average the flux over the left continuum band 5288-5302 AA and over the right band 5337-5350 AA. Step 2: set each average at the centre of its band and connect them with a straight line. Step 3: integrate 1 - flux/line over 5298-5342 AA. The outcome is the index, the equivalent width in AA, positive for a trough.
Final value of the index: 1.14 AA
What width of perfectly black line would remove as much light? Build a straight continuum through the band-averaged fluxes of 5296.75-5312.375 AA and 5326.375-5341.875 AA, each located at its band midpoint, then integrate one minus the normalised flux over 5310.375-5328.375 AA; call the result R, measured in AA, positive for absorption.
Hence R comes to -0.10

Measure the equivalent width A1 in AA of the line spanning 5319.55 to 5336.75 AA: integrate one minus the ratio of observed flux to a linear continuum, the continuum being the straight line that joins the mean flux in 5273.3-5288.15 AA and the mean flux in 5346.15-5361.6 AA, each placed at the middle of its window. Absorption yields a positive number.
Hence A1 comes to 0.7 AA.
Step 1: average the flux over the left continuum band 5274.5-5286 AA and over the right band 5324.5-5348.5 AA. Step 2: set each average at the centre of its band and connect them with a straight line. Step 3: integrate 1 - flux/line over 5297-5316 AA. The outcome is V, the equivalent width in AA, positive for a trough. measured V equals -1.00 AA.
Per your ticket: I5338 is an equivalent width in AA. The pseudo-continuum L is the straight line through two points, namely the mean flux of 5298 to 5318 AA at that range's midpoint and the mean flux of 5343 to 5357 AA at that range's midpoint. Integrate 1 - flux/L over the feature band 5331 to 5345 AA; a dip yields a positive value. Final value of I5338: 0.3 AA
